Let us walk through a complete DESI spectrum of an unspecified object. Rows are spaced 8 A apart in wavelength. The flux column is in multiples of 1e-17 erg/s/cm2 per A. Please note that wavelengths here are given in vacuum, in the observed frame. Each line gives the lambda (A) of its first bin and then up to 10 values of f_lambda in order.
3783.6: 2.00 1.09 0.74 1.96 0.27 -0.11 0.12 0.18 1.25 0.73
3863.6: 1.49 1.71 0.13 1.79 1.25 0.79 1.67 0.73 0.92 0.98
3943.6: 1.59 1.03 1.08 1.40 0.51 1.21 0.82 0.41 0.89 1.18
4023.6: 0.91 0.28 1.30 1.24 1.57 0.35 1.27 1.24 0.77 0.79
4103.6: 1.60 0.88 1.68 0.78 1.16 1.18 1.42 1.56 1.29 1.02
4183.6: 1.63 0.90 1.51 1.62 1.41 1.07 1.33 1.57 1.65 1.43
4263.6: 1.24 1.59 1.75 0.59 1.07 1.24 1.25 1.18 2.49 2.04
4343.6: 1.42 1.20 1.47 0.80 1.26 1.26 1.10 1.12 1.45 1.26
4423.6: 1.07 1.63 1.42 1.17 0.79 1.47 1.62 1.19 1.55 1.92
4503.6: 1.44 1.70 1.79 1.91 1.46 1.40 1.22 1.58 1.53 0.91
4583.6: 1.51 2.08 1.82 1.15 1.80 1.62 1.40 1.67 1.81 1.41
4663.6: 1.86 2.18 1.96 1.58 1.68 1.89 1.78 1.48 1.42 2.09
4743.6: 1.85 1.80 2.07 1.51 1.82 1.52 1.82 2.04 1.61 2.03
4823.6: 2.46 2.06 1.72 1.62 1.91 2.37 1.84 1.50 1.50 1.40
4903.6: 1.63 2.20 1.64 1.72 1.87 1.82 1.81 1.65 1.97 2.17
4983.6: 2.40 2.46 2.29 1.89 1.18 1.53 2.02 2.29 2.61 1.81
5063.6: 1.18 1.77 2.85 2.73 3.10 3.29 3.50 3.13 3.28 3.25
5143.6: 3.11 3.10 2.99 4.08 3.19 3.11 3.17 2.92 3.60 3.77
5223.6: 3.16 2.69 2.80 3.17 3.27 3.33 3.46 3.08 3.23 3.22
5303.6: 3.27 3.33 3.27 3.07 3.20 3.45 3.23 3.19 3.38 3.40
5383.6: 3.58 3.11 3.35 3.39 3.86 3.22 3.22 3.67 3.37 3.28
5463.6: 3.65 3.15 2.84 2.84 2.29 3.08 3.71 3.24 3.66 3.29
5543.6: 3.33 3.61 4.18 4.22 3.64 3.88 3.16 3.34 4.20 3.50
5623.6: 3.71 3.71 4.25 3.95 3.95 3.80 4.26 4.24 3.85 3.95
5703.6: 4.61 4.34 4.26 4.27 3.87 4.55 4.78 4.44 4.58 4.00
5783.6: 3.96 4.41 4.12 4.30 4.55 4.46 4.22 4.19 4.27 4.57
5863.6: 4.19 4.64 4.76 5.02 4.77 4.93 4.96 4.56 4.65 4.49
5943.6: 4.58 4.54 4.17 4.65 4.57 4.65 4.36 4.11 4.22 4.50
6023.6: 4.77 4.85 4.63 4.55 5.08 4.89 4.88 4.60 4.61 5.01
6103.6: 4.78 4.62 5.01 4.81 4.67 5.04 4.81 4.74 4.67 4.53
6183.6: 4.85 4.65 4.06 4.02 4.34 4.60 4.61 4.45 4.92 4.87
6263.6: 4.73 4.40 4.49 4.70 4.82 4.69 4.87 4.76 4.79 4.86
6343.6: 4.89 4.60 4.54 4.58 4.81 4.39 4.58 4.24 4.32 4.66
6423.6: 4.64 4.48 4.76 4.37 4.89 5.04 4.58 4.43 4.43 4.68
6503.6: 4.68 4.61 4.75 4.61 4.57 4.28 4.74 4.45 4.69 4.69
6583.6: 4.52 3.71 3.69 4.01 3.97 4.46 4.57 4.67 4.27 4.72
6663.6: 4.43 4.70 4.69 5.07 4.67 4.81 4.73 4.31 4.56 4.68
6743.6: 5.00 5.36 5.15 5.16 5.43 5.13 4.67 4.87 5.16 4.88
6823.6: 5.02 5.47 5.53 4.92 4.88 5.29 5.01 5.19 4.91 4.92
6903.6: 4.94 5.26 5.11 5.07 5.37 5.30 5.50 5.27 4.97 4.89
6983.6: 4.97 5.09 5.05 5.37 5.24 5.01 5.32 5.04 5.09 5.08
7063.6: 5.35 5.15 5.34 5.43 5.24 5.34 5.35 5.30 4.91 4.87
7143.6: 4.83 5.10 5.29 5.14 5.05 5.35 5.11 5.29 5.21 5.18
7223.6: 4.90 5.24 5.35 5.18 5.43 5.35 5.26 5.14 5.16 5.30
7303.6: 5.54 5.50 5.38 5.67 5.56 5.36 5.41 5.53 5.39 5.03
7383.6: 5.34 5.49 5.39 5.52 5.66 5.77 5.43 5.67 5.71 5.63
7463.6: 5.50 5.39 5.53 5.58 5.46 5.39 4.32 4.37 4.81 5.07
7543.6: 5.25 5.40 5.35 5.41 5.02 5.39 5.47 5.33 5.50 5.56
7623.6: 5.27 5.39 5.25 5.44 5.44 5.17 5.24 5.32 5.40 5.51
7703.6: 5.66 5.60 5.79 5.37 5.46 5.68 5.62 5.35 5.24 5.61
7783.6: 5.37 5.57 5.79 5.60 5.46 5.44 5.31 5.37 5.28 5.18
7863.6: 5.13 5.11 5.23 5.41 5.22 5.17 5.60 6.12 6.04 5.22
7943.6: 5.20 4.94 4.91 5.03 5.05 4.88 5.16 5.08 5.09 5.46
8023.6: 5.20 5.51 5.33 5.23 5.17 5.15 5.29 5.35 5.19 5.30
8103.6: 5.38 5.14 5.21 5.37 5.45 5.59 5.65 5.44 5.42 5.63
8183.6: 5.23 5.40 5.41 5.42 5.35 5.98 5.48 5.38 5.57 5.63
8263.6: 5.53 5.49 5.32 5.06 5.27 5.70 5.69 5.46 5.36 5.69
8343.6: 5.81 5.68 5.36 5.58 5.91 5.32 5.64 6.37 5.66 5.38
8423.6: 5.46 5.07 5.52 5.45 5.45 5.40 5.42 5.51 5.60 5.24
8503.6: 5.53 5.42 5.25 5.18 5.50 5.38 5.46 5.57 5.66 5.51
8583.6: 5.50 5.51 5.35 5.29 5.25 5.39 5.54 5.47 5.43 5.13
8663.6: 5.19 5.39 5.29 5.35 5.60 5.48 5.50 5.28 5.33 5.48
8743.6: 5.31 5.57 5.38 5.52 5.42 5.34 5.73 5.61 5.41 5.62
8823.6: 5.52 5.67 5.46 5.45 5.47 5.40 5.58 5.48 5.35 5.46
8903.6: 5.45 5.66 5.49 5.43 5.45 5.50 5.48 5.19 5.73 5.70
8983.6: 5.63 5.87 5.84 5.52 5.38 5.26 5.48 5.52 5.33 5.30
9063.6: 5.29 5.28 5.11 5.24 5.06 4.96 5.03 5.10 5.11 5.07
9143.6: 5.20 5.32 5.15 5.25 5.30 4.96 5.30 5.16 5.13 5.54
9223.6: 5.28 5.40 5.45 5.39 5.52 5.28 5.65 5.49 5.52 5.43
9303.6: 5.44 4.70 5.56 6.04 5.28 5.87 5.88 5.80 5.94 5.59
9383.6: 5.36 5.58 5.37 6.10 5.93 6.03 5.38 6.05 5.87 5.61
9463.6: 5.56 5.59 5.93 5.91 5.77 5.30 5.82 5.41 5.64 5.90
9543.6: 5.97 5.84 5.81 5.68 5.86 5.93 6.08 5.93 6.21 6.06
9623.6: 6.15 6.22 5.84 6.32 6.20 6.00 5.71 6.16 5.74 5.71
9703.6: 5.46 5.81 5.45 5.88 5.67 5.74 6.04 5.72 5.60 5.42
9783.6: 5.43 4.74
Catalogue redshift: 0.276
